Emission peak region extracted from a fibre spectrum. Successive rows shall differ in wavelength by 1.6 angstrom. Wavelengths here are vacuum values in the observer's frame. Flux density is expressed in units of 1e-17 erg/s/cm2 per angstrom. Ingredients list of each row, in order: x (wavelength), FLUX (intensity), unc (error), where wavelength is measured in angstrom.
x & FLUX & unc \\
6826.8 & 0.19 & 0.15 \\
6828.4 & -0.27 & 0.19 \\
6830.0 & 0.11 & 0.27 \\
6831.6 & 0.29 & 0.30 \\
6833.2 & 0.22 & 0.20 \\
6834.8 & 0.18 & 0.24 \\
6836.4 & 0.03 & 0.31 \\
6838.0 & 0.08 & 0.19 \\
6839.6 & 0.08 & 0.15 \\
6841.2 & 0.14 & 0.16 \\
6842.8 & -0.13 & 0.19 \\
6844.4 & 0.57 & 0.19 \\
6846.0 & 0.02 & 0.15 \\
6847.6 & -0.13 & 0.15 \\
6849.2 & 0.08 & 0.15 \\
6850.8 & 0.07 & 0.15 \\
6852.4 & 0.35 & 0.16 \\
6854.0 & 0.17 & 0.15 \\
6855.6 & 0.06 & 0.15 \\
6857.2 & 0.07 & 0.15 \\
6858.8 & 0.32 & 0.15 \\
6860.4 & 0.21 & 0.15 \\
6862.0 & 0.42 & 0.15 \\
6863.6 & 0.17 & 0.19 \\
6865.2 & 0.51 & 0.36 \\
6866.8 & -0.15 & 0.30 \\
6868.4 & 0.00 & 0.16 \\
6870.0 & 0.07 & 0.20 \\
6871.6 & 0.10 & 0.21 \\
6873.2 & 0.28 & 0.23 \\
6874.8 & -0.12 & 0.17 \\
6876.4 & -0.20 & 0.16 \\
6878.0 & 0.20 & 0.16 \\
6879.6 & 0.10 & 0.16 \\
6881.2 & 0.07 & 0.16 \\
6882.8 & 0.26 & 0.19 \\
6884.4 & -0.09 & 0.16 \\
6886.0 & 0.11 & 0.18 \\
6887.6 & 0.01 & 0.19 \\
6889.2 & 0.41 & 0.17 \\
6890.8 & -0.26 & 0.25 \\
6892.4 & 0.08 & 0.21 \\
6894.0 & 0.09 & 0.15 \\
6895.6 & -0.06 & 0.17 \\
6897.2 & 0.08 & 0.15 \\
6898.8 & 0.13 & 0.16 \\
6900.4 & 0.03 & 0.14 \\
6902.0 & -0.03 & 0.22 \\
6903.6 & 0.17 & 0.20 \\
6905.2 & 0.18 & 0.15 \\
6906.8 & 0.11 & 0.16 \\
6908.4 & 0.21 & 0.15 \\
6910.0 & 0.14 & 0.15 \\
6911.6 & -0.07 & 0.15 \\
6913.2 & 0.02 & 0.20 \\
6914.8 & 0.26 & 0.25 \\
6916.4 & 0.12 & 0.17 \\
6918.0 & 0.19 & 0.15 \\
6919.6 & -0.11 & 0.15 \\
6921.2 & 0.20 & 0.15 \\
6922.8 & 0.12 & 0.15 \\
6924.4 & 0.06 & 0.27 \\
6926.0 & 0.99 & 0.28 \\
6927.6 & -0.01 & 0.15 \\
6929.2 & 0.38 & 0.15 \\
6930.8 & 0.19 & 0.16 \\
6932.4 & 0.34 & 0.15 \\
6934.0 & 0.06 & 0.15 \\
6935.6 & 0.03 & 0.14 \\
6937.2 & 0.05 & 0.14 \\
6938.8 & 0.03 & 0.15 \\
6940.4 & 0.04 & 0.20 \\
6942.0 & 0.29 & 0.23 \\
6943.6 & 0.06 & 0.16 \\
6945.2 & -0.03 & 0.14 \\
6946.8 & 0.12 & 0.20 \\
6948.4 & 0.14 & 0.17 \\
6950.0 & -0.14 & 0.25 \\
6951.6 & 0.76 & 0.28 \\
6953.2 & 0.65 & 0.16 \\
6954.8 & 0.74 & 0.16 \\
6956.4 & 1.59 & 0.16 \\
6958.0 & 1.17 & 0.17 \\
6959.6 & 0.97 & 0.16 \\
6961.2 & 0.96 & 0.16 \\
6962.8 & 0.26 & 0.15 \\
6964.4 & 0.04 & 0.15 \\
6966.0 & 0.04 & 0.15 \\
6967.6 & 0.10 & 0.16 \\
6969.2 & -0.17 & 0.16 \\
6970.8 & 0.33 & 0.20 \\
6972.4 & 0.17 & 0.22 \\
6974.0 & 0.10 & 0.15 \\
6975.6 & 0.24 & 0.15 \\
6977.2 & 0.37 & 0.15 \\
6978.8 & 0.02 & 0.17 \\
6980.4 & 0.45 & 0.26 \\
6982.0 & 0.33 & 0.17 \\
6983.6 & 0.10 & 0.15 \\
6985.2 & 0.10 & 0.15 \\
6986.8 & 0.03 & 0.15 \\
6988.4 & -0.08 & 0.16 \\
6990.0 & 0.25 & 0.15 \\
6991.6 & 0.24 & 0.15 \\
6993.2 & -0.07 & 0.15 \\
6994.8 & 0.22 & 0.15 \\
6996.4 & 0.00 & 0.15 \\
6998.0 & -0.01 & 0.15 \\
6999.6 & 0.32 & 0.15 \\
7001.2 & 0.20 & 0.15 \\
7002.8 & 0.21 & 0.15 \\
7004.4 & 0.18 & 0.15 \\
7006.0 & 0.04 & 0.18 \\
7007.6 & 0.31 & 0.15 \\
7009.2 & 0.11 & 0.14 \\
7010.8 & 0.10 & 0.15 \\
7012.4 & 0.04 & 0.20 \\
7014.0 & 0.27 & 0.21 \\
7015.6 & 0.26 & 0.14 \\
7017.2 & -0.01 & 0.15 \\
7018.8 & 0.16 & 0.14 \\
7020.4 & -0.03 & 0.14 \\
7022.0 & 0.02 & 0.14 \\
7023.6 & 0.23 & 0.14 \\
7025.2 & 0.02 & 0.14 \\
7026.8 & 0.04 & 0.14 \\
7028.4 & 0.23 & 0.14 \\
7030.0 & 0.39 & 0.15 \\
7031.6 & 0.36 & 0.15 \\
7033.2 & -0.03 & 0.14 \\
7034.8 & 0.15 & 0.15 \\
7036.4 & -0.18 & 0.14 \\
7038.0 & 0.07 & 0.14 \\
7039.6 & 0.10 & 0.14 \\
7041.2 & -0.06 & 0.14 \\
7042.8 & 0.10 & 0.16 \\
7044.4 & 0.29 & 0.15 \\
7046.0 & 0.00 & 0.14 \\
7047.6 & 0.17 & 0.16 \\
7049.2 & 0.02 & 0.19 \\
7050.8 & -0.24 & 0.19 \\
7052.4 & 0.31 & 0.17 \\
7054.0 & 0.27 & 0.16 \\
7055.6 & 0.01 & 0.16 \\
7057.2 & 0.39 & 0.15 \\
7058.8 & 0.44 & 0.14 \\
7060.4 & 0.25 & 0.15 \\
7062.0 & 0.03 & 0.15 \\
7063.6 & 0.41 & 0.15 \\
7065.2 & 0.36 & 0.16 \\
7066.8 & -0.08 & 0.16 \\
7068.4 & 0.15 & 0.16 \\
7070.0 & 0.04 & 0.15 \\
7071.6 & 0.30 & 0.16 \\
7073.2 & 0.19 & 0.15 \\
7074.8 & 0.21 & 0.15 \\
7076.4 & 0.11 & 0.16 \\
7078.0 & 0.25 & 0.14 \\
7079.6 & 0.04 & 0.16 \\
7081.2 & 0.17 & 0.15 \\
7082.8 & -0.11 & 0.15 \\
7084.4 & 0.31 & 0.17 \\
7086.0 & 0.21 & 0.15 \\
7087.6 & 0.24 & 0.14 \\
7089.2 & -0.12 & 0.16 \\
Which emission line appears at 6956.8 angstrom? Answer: [O II] 3727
